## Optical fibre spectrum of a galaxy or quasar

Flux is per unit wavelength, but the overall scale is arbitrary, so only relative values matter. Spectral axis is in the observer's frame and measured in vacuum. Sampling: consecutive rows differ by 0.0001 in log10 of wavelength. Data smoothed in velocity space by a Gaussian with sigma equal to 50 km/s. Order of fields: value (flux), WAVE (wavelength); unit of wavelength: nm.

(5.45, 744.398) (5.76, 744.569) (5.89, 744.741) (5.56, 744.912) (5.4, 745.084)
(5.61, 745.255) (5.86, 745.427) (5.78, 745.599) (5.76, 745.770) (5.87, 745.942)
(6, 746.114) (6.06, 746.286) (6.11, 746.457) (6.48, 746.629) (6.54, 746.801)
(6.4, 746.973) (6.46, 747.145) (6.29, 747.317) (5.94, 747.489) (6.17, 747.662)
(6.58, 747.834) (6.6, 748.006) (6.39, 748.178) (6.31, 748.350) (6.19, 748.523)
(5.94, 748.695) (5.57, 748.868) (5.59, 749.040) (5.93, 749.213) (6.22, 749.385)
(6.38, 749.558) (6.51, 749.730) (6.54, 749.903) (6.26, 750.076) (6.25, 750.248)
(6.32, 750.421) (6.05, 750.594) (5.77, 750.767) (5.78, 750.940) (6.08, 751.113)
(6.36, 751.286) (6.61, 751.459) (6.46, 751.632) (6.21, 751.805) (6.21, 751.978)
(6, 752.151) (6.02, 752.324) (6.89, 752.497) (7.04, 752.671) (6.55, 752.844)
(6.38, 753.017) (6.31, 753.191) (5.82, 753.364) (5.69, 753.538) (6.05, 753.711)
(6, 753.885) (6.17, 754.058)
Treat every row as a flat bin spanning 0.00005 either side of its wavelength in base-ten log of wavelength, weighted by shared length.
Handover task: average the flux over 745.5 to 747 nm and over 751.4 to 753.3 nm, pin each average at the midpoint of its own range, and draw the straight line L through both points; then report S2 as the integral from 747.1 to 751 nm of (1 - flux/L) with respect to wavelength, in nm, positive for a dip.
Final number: 0.04 nm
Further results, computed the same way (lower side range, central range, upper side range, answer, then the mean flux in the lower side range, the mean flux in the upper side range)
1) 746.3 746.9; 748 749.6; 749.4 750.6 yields 0.07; 6.35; 6.34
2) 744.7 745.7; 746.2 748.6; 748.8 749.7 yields -0.20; 5.68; 5.99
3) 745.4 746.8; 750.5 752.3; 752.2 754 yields 0.02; 6.03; 6.27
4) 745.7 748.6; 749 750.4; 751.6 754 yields 0.00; 6.25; 6.26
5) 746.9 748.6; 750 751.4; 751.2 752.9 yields 0.06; 6.33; 6.43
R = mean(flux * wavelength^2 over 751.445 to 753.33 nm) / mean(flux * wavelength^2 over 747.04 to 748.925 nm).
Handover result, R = 1.04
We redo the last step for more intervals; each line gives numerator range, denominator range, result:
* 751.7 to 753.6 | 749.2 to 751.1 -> 1.02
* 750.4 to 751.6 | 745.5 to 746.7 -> 1.04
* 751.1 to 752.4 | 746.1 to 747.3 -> 1.00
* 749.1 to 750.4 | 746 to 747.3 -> 1.01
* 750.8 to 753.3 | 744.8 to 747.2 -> 1.08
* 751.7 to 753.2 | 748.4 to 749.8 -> 1.07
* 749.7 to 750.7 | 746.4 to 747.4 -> 0.99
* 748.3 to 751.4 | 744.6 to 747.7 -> 1.03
